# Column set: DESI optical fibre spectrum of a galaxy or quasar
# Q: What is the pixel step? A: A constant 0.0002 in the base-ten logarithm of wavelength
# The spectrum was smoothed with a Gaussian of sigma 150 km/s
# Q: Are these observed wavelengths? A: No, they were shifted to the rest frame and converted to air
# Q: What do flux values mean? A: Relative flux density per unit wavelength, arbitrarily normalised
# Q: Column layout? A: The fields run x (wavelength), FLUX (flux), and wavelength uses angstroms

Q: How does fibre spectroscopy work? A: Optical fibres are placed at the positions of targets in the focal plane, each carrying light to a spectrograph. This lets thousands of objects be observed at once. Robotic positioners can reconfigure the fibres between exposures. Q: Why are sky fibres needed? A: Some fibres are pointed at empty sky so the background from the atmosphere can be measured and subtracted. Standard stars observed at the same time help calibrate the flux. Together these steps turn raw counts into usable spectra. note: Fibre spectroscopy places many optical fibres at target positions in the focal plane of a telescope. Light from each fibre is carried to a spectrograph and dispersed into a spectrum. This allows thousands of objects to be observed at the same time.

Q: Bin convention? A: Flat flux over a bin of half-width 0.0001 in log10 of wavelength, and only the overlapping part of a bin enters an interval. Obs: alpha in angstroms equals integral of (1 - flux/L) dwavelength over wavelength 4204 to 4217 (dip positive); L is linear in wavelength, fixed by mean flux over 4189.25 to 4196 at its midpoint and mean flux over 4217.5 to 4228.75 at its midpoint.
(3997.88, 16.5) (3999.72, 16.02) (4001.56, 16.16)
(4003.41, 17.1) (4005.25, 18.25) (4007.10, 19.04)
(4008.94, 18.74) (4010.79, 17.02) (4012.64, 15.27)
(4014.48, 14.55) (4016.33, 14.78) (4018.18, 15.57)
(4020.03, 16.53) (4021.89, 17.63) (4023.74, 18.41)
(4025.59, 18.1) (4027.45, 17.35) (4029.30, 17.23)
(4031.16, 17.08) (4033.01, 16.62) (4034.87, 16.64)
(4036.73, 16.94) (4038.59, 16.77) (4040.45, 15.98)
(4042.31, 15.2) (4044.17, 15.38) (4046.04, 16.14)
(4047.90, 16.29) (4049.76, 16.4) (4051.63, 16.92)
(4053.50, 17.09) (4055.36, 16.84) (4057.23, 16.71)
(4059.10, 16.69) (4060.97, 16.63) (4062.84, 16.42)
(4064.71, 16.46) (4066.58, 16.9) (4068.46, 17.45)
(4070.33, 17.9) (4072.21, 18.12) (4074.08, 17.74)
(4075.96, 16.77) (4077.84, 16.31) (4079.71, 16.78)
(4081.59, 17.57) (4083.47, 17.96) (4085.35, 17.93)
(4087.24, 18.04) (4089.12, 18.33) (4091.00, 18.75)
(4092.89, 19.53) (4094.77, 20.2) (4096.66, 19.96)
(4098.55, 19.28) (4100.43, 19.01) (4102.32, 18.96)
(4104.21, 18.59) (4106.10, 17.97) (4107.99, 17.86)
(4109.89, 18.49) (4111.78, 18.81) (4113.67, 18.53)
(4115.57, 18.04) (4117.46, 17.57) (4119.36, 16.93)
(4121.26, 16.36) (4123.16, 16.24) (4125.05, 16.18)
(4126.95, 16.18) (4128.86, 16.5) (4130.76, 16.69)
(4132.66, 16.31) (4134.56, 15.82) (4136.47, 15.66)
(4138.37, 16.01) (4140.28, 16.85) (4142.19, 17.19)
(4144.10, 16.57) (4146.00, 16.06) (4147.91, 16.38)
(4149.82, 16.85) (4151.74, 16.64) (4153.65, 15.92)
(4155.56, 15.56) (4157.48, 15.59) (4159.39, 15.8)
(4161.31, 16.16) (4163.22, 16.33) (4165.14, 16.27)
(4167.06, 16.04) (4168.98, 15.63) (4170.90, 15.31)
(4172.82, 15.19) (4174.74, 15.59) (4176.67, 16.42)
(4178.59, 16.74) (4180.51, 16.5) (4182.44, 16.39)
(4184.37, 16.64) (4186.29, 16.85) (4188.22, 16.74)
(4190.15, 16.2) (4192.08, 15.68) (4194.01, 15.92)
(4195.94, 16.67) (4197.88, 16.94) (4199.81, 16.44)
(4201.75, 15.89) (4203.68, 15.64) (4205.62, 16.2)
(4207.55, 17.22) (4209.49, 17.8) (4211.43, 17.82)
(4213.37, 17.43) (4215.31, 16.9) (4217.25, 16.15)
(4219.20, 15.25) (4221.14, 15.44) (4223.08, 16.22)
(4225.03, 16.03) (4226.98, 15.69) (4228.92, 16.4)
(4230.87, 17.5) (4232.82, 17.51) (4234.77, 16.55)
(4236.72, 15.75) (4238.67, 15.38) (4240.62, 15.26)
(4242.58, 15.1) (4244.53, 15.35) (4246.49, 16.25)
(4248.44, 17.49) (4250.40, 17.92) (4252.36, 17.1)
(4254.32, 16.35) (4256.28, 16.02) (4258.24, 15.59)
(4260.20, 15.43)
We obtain -1.0 angstroms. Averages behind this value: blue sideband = 16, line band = 17.1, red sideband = 15.8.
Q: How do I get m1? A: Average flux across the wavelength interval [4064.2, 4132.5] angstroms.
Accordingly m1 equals 17.8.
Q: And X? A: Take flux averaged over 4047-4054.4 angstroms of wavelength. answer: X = 16.7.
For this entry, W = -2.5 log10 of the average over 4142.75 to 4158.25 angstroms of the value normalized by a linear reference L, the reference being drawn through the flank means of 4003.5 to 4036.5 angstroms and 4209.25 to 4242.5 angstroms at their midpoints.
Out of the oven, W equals 0.02 mag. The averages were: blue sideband 17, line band 16.2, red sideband 16.3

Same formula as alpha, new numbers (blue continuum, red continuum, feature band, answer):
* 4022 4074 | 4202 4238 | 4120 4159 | 0.9 angstroms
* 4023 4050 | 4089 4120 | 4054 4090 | 1.0 angstroms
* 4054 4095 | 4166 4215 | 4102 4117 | -1.0 angstroms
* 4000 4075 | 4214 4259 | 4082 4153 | -4.1 angstroms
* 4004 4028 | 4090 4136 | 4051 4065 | 0.5 angstroms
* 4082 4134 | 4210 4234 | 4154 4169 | 1.2 angstroms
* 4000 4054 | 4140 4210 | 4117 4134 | -0.1 angstroms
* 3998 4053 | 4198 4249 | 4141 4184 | 0.8 angstroms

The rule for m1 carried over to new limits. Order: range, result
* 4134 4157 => 16.3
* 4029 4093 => 17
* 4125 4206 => 16.2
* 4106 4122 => 17.8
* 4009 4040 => 16.7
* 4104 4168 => 16.7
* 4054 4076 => 17.1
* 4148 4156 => 16.3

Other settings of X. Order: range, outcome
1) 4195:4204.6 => 16.3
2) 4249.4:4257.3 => 16.8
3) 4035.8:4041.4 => 16.6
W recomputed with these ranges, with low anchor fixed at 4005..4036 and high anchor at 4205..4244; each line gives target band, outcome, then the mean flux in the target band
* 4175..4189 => 0.00 mag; 16.6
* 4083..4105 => -0.13 mag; 18.9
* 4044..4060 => 0.02 mag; 16.5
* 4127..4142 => 0.02 mag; 16.3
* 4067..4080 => -0.03 mag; 17.3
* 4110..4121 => -0.08 mag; 17.9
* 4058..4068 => 0.01 mag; 16.7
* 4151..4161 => 0.04 mag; 15.9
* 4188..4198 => 0.01 mag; 16.3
